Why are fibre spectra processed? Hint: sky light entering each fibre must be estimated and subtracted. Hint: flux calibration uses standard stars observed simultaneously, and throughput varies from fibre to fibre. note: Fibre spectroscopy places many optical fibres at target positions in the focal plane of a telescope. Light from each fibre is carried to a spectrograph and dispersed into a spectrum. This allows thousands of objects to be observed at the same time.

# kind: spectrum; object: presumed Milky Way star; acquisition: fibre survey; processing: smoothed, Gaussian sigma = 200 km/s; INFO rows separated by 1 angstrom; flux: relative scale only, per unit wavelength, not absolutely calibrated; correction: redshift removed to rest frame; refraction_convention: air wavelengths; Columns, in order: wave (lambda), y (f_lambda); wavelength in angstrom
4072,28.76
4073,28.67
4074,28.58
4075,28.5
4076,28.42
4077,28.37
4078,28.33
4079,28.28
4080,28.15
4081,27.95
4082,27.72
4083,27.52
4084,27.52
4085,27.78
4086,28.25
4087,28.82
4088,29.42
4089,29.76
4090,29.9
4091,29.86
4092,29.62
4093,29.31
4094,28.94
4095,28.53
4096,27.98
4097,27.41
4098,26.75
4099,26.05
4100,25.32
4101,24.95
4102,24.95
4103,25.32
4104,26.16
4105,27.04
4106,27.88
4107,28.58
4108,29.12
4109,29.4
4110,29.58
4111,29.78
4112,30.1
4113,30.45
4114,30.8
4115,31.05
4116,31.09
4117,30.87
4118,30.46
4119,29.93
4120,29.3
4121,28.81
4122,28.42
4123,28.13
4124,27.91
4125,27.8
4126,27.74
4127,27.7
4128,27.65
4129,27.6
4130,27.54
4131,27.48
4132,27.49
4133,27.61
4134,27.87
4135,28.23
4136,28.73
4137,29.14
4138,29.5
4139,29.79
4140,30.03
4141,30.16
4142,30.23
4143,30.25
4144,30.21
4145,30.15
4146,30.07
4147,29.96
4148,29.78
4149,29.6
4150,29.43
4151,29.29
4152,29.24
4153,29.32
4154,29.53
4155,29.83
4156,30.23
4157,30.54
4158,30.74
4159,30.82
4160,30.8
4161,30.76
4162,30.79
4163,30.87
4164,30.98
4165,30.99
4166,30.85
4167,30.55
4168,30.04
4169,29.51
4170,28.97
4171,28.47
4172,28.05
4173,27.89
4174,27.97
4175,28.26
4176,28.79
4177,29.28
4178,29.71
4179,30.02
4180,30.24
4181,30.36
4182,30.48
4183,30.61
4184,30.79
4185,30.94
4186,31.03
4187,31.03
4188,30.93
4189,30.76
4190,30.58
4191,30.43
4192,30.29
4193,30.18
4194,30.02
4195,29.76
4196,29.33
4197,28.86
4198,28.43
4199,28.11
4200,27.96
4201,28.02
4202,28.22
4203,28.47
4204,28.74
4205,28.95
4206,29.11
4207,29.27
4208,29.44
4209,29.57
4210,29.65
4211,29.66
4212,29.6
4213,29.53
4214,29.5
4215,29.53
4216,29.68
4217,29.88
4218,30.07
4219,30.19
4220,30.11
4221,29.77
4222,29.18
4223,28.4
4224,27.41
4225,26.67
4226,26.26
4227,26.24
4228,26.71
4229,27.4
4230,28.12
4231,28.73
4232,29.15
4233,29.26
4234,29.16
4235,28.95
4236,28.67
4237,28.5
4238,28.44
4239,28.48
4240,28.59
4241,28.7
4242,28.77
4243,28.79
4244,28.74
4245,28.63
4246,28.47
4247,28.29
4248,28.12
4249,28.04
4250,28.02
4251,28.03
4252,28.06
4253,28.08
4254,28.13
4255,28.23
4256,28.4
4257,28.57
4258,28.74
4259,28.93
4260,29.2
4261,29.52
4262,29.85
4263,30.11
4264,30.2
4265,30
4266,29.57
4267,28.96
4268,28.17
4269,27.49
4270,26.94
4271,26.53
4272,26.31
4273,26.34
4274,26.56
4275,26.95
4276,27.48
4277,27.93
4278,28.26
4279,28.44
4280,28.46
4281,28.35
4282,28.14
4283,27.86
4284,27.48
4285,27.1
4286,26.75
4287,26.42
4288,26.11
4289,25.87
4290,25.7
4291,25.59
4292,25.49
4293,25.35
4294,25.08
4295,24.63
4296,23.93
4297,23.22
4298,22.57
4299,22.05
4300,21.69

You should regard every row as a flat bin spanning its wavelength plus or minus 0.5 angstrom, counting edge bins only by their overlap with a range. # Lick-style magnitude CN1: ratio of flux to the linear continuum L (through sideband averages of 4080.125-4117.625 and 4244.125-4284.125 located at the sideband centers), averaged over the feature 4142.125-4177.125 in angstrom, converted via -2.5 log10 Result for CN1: -0.05 mag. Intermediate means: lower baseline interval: 28.4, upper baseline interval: 28.3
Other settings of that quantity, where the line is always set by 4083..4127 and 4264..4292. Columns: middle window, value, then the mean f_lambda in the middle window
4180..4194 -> -0.10 mag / 30.6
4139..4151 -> -0.06 mag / 30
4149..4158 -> -0.06 mag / 29.7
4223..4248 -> -0.02 mag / 28.2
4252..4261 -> -0.04 mag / 28.6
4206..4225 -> -0.06 mag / 29.4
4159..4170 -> -0.09 mag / 30.5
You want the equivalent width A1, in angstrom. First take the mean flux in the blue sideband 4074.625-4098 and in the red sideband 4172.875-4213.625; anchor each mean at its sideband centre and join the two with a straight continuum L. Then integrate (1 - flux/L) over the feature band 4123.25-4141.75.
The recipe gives 0.4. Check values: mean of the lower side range 28.5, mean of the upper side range 29.6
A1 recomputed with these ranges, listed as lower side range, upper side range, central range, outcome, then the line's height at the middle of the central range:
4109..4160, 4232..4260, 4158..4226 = -1.5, 28.9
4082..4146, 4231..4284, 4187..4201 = -0.6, 28.5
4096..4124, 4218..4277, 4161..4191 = -1.7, 28.4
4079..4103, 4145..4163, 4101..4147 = 0.3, 29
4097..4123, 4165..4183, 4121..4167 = -0.6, 29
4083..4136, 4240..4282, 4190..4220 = -1.1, 28.3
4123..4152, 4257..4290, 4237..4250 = -0.2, 28.2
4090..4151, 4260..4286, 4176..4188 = -0.8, 28.5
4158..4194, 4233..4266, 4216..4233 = 0.4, 29.2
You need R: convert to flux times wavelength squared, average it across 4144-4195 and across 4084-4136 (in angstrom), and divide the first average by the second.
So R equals 1.1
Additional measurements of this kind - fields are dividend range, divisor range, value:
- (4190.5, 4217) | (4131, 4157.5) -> 1.02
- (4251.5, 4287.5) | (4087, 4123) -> 1.06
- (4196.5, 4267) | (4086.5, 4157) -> 1.05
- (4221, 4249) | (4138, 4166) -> 0.98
